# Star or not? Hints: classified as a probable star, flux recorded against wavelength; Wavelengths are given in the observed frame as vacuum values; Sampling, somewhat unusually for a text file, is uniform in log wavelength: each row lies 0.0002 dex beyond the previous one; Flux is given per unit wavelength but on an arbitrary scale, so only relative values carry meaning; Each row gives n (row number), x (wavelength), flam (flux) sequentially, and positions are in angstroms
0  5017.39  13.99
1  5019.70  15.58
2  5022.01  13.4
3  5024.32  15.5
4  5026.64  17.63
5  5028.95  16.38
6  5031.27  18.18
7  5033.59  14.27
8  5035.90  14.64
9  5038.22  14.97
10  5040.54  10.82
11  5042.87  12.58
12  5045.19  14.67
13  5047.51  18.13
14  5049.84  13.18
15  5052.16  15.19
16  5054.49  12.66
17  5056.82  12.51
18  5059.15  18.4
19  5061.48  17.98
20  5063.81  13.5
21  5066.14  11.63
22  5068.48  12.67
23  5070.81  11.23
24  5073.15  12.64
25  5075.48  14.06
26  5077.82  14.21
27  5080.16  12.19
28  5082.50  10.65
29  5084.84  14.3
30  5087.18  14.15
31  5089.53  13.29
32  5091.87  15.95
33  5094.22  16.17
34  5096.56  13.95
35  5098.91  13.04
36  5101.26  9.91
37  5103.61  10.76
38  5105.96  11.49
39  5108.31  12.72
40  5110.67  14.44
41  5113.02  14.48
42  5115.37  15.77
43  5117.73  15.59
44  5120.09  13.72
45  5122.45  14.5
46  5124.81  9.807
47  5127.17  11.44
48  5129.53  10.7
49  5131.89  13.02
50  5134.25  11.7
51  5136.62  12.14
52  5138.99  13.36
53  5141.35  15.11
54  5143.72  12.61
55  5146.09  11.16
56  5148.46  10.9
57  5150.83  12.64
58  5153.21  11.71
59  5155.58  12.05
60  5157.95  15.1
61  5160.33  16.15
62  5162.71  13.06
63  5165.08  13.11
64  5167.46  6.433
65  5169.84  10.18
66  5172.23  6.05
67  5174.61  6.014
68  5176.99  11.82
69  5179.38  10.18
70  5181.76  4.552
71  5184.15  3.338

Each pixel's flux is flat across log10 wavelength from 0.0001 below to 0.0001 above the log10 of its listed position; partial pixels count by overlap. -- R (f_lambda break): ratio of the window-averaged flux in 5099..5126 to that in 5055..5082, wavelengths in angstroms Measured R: 1.0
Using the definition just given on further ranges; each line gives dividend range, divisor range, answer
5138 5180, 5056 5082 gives 0.84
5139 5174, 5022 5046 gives 0.79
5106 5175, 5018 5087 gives 0.86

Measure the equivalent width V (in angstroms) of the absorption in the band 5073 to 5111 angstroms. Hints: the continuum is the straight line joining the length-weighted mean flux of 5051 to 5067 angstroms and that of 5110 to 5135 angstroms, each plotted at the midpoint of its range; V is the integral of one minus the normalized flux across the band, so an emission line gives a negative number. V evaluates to 1.98 angstroms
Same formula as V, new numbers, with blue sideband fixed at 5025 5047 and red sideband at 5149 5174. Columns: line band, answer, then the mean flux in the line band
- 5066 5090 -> 1.7 angstroms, 12.9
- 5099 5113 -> 0.9 angstroms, 12.2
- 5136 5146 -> -0.9 angstroms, 13.1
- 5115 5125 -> -1.2 angstroms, 14.1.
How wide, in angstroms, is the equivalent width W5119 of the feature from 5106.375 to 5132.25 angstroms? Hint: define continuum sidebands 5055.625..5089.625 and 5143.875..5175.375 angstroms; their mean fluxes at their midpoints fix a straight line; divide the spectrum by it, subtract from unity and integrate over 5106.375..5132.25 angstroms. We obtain -1.9 angstroms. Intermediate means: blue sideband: 13.6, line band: 13.2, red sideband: 11.2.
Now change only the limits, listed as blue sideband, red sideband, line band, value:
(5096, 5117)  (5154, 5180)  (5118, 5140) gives -0.30 angstroms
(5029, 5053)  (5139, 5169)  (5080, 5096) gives -0.14 angstroms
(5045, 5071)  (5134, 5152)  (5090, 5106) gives 0.43 angstroms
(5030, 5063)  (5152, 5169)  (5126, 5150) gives 1.33 angstroms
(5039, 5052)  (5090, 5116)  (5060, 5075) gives 0.42 angstroms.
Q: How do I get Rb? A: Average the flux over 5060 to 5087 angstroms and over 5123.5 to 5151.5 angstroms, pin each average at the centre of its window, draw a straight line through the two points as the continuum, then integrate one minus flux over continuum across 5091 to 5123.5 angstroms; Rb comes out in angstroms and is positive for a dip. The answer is -2.8 angstroms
